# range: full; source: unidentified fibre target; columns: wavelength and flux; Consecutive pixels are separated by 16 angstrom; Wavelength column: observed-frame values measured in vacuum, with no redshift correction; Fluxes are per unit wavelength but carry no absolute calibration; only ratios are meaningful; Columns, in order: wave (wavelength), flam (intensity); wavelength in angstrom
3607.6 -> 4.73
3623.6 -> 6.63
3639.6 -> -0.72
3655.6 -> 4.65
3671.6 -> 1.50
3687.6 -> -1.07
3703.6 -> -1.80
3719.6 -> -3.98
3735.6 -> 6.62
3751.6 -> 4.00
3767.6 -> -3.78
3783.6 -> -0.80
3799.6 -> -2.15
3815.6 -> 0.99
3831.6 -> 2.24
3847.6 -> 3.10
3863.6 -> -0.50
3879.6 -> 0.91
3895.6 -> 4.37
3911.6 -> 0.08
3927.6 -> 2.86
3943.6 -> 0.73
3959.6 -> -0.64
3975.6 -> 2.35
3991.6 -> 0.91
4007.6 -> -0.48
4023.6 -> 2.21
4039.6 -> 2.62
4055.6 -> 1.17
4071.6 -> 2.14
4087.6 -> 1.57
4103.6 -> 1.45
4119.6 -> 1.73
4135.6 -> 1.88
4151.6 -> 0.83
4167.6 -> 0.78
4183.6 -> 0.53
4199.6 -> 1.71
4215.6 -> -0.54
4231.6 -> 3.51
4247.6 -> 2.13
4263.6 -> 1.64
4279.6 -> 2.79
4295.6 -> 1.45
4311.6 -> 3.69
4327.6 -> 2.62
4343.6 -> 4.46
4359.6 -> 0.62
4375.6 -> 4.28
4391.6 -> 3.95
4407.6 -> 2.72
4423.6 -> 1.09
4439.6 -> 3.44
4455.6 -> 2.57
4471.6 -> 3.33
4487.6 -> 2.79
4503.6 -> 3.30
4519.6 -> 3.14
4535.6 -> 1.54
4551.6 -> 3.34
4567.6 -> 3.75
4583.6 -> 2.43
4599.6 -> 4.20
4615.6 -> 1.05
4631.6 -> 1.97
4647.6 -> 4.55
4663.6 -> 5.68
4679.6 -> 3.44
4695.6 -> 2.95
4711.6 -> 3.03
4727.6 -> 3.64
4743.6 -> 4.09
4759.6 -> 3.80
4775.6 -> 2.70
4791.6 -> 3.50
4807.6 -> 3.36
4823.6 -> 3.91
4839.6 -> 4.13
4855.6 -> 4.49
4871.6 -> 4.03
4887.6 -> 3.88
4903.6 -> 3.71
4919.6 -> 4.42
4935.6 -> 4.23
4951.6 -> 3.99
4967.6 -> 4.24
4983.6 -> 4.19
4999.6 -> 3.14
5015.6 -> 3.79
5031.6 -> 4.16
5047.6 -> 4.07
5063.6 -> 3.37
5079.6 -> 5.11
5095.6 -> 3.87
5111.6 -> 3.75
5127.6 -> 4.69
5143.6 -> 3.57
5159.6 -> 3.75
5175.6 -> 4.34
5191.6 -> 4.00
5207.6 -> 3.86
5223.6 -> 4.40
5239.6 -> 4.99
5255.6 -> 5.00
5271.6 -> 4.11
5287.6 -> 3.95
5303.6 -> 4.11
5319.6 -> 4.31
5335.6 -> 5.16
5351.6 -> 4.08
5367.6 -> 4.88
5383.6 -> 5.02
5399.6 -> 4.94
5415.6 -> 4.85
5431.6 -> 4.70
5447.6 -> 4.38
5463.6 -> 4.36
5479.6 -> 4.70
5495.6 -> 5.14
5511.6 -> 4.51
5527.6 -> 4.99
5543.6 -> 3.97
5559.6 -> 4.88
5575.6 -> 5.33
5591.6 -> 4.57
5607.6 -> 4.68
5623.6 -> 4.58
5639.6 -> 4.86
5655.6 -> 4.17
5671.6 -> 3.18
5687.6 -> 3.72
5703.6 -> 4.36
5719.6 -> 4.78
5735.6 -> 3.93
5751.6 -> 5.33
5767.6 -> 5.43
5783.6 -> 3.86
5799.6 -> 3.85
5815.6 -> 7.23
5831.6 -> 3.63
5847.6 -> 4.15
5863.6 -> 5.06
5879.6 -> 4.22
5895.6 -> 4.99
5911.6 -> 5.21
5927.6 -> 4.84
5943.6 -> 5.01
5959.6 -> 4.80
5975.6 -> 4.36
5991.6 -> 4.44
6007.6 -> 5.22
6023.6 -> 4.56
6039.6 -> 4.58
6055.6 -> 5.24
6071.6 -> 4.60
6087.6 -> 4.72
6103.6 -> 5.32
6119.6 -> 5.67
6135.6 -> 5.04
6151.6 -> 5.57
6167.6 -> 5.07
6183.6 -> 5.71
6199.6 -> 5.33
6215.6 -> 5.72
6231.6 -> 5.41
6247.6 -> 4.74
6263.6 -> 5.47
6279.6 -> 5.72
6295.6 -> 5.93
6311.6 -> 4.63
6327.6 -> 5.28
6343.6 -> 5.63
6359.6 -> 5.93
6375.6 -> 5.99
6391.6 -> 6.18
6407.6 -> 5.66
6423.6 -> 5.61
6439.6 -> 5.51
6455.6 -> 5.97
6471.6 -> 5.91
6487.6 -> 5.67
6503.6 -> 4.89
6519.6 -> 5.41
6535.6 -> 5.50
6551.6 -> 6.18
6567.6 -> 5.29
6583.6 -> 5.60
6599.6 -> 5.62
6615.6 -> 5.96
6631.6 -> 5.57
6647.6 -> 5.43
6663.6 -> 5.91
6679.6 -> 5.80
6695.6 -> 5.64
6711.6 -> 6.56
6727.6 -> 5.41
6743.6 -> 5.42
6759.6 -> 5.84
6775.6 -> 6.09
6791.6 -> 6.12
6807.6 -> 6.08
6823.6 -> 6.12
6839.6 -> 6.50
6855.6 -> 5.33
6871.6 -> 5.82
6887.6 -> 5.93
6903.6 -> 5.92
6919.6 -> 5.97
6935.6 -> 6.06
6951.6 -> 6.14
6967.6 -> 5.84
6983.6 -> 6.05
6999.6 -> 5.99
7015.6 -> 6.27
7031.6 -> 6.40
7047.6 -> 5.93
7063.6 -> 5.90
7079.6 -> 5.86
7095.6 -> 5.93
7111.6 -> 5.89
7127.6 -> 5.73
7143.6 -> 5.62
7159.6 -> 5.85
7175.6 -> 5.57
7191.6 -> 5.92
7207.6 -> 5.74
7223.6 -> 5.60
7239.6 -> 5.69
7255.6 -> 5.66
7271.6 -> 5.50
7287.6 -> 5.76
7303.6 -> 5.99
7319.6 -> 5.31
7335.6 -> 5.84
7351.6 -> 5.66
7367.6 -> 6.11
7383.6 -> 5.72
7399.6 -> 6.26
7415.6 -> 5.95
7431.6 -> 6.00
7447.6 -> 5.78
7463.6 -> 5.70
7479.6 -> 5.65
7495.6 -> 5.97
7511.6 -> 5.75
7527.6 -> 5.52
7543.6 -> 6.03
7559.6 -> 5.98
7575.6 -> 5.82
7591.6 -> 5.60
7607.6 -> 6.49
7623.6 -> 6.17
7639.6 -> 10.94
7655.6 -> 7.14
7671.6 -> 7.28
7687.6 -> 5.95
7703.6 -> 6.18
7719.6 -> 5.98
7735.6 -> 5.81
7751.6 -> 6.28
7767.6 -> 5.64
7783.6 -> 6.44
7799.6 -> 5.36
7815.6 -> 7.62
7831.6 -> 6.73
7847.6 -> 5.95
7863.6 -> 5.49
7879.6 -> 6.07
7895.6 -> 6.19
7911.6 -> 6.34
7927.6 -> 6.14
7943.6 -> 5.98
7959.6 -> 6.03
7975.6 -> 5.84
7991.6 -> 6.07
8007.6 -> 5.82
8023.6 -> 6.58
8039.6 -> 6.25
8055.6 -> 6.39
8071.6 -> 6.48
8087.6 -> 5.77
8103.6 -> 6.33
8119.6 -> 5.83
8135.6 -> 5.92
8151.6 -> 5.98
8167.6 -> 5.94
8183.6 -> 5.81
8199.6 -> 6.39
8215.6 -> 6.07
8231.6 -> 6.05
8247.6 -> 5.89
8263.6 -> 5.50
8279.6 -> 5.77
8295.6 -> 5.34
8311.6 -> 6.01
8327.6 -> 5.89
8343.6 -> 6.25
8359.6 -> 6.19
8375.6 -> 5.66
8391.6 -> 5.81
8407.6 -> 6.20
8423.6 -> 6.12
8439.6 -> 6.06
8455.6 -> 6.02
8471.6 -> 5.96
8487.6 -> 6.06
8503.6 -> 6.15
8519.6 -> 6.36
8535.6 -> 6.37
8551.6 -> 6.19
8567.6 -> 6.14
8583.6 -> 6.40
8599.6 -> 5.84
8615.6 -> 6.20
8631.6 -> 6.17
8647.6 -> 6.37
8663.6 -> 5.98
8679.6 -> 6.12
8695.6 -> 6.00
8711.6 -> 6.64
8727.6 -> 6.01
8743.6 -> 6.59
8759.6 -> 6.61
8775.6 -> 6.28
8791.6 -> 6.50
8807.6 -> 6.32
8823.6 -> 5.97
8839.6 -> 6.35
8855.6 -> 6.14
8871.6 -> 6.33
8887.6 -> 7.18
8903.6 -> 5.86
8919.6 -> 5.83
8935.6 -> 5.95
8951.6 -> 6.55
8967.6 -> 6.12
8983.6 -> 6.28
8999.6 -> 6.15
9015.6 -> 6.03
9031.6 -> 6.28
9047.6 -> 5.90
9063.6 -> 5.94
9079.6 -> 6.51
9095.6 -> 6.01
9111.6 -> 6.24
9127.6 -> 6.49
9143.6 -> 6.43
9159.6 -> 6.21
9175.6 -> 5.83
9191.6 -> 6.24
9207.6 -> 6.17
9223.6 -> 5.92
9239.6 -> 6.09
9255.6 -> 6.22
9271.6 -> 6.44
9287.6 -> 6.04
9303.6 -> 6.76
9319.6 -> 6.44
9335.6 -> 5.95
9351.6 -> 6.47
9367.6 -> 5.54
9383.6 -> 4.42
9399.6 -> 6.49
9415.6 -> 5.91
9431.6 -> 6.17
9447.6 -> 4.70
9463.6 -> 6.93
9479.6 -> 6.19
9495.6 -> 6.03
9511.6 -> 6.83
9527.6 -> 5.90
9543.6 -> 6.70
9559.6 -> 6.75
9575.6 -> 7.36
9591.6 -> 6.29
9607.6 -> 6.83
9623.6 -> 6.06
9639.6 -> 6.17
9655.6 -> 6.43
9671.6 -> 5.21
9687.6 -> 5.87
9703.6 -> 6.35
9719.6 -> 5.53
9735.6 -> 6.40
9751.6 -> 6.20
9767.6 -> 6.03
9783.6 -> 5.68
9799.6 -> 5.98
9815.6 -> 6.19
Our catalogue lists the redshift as 0.16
